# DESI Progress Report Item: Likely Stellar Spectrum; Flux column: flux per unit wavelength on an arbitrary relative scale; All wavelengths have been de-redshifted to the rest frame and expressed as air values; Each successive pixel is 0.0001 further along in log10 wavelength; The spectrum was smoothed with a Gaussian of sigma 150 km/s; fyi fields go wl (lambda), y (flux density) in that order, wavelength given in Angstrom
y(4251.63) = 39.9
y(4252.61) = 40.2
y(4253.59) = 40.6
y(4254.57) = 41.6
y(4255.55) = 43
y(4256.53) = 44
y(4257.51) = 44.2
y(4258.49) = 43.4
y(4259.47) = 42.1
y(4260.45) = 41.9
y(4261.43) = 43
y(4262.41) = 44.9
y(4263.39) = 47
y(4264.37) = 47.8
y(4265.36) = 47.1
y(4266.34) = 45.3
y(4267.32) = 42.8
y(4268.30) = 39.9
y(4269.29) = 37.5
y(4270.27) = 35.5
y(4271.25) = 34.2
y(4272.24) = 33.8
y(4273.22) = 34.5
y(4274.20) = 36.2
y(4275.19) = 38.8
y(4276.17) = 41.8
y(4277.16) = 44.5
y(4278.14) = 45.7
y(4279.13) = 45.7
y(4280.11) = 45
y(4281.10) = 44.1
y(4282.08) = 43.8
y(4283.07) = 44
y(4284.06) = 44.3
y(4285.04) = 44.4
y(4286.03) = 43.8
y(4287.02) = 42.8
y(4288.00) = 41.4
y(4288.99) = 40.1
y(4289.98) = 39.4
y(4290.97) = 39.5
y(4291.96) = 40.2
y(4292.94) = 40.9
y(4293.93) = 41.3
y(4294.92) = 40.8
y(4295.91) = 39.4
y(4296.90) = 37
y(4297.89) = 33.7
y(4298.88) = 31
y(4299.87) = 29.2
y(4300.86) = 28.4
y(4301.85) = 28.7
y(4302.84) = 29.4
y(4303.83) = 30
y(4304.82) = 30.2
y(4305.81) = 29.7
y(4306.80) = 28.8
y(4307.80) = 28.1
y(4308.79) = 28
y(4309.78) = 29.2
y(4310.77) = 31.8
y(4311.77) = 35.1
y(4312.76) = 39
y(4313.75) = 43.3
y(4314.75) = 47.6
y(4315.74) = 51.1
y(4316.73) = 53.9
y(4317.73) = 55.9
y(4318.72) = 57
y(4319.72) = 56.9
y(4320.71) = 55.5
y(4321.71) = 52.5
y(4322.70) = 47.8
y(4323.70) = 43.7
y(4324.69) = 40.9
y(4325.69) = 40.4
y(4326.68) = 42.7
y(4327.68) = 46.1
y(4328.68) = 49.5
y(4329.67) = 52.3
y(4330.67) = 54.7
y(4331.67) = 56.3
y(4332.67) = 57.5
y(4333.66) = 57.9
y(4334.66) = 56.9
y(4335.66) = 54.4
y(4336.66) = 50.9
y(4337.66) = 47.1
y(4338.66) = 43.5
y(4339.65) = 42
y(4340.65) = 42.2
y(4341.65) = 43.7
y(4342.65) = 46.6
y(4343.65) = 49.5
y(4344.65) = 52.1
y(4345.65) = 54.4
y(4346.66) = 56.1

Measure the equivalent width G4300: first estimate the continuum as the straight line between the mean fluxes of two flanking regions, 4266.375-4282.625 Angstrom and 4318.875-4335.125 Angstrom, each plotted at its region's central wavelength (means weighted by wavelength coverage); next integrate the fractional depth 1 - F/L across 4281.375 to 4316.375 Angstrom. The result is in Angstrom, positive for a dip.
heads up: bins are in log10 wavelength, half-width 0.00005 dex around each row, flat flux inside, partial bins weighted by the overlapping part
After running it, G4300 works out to 6.1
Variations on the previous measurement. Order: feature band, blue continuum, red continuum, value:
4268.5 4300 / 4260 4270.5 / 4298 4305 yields -3.6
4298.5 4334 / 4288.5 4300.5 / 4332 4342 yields 1.7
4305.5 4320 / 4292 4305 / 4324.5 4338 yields 0.3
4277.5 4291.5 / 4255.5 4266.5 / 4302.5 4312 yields -2.3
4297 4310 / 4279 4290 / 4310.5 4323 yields 4.6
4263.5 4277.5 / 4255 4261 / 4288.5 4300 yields 0.4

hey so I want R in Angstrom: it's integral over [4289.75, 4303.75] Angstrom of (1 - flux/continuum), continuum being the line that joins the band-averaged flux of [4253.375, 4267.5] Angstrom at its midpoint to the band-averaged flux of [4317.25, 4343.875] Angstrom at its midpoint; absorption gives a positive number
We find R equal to 3.5 Angstrom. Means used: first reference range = 44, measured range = 35.4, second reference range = 49.8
